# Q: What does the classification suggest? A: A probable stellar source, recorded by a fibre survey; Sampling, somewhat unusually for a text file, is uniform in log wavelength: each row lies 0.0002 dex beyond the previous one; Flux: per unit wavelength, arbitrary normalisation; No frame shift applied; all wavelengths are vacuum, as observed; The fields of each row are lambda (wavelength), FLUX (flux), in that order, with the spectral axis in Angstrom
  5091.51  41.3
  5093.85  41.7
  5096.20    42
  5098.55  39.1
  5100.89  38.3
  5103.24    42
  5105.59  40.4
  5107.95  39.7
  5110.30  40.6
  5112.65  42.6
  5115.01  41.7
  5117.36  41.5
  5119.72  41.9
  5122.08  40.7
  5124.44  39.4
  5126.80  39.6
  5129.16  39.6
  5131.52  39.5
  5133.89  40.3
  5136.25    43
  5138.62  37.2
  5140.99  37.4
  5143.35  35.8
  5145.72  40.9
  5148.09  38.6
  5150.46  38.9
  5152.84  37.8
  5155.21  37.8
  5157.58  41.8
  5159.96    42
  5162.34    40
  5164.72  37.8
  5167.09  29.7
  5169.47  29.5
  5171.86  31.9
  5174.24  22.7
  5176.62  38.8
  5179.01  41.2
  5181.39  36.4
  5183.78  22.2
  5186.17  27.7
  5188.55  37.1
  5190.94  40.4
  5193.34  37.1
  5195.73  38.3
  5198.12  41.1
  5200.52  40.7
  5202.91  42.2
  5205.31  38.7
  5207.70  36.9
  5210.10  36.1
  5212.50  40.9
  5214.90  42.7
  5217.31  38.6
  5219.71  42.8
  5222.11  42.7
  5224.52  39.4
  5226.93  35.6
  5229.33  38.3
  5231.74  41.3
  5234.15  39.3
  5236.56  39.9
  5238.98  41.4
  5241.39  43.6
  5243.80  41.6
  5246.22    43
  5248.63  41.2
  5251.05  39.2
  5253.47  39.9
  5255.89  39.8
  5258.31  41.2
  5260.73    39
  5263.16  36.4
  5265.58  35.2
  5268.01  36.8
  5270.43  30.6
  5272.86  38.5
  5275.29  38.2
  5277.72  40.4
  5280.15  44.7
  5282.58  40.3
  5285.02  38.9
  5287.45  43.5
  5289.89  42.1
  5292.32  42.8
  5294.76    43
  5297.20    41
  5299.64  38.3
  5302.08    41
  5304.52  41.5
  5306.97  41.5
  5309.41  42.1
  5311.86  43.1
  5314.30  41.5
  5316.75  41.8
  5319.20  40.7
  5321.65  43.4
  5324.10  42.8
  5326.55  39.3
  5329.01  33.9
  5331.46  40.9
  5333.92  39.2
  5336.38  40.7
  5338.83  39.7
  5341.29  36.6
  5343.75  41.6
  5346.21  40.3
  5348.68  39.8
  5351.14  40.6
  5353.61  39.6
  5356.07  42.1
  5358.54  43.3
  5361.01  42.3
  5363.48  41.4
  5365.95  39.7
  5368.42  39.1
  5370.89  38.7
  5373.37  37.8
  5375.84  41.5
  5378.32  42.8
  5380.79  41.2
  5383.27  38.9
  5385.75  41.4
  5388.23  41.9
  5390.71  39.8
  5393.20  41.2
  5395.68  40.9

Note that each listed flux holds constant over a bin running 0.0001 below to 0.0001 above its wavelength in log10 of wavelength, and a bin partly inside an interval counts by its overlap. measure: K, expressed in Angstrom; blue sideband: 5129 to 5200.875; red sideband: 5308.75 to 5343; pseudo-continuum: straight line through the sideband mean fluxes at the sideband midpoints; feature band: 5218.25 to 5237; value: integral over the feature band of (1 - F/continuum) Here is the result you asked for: -0.8 Angstrom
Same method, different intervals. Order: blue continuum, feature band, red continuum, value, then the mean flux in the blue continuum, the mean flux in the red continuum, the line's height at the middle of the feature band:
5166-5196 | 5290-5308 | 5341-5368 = -1.42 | 33.2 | 40.8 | 38.3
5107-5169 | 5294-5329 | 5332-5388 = -0.91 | 39.3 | 40.4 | 40.2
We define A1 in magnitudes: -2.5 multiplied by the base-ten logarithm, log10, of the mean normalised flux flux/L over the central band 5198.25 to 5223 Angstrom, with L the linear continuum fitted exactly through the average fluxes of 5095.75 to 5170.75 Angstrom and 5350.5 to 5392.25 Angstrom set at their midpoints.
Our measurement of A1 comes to -0.01 mag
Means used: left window 39.2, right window 40.7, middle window 40.2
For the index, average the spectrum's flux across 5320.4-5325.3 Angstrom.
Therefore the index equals 43.1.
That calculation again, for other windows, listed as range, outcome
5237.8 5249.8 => 42.2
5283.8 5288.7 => 41.2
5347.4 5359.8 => 41.1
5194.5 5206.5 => 40.2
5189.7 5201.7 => 39.5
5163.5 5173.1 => 32.2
